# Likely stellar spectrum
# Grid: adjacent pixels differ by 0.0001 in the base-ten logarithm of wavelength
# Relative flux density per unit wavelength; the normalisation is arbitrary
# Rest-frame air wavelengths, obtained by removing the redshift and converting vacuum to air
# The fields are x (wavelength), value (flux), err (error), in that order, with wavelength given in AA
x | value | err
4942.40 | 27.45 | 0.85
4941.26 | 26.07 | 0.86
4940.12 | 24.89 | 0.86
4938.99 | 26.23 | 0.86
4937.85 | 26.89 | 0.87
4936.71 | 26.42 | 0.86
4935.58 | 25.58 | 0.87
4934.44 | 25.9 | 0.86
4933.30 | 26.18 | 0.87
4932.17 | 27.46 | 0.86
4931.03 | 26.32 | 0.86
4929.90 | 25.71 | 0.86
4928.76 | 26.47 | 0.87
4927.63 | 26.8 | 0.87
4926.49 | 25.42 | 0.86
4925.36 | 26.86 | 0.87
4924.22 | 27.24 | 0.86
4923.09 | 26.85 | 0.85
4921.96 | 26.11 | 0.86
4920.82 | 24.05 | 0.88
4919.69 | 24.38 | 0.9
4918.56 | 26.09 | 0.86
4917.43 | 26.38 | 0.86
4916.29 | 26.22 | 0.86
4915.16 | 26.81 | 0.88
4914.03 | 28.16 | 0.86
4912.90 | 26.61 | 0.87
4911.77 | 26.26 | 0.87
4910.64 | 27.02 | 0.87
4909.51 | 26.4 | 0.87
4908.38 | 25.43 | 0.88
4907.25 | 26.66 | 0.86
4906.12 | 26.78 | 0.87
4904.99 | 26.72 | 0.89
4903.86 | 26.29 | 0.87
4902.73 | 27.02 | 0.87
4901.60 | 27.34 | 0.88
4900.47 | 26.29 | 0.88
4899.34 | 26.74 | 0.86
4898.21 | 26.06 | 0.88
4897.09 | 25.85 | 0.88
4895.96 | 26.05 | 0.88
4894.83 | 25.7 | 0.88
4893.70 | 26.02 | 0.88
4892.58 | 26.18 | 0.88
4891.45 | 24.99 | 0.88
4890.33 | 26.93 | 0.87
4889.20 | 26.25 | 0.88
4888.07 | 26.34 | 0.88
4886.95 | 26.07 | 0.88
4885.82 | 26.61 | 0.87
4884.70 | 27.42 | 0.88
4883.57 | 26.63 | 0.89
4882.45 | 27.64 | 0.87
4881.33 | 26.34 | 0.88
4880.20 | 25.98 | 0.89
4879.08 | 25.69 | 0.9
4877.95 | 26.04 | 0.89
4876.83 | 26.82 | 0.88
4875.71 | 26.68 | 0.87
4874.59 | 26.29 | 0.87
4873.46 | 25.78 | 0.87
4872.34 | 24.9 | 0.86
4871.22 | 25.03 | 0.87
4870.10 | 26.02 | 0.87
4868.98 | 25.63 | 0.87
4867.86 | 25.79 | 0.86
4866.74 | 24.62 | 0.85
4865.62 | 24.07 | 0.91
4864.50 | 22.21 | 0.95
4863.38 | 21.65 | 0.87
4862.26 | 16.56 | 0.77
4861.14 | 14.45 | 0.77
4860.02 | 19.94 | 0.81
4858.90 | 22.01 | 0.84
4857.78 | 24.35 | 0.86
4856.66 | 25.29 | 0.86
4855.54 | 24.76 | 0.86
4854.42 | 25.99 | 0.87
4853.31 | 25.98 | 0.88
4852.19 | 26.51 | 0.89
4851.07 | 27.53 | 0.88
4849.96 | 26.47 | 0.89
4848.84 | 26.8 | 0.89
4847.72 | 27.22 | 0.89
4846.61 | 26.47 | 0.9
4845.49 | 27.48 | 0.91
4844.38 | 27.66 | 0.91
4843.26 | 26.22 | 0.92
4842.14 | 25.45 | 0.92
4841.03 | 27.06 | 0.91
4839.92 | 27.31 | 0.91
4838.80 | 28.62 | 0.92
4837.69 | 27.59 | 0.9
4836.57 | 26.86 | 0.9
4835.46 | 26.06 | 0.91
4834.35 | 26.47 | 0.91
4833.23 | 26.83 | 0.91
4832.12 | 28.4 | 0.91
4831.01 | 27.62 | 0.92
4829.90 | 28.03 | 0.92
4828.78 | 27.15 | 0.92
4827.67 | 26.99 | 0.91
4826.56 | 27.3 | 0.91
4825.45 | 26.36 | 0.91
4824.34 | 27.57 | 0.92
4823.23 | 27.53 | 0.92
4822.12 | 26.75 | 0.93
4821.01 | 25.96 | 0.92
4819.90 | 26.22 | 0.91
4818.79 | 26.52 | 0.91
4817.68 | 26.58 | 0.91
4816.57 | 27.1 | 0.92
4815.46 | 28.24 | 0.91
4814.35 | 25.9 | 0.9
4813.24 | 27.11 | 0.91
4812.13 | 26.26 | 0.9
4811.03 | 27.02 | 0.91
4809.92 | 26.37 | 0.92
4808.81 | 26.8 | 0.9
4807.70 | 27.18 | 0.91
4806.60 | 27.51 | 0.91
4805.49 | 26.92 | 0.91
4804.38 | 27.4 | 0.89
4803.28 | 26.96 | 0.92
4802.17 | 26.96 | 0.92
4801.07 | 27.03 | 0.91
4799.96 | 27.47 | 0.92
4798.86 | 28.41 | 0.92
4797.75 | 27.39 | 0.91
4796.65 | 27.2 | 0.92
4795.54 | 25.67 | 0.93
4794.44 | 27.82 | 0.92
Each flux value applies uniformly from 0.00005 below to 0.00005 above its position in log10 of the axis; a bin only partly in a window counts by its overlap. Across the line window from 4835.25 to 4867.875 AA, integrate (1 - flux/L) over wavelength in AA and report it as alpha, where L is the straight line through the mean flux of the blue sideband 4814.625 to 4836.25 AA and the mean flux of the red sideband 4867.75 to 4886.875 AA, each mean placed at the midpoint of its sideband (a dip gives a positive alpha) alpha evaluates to 2.1 AA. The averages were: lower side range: 27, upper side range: 26.2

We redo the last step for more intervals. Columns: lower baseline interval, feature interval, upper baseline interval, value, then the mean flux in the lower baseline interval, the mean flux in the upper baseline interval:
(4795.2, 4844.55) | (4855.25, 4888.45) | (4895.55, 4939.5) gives 2.59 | 27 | 26.4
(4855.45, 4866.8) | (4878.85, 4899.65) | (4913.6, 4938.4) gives -2.39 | 21.6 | 26.3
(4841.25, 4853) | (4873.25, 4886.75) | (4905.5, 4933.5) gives 0.04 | 26.8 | 26.4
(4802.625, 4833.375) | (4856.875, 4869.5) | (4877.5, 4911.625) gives 2.19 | 27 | 26.4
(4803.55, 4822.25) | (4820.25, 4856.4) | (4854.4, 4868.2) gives -3.72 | 26.8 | 22.2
